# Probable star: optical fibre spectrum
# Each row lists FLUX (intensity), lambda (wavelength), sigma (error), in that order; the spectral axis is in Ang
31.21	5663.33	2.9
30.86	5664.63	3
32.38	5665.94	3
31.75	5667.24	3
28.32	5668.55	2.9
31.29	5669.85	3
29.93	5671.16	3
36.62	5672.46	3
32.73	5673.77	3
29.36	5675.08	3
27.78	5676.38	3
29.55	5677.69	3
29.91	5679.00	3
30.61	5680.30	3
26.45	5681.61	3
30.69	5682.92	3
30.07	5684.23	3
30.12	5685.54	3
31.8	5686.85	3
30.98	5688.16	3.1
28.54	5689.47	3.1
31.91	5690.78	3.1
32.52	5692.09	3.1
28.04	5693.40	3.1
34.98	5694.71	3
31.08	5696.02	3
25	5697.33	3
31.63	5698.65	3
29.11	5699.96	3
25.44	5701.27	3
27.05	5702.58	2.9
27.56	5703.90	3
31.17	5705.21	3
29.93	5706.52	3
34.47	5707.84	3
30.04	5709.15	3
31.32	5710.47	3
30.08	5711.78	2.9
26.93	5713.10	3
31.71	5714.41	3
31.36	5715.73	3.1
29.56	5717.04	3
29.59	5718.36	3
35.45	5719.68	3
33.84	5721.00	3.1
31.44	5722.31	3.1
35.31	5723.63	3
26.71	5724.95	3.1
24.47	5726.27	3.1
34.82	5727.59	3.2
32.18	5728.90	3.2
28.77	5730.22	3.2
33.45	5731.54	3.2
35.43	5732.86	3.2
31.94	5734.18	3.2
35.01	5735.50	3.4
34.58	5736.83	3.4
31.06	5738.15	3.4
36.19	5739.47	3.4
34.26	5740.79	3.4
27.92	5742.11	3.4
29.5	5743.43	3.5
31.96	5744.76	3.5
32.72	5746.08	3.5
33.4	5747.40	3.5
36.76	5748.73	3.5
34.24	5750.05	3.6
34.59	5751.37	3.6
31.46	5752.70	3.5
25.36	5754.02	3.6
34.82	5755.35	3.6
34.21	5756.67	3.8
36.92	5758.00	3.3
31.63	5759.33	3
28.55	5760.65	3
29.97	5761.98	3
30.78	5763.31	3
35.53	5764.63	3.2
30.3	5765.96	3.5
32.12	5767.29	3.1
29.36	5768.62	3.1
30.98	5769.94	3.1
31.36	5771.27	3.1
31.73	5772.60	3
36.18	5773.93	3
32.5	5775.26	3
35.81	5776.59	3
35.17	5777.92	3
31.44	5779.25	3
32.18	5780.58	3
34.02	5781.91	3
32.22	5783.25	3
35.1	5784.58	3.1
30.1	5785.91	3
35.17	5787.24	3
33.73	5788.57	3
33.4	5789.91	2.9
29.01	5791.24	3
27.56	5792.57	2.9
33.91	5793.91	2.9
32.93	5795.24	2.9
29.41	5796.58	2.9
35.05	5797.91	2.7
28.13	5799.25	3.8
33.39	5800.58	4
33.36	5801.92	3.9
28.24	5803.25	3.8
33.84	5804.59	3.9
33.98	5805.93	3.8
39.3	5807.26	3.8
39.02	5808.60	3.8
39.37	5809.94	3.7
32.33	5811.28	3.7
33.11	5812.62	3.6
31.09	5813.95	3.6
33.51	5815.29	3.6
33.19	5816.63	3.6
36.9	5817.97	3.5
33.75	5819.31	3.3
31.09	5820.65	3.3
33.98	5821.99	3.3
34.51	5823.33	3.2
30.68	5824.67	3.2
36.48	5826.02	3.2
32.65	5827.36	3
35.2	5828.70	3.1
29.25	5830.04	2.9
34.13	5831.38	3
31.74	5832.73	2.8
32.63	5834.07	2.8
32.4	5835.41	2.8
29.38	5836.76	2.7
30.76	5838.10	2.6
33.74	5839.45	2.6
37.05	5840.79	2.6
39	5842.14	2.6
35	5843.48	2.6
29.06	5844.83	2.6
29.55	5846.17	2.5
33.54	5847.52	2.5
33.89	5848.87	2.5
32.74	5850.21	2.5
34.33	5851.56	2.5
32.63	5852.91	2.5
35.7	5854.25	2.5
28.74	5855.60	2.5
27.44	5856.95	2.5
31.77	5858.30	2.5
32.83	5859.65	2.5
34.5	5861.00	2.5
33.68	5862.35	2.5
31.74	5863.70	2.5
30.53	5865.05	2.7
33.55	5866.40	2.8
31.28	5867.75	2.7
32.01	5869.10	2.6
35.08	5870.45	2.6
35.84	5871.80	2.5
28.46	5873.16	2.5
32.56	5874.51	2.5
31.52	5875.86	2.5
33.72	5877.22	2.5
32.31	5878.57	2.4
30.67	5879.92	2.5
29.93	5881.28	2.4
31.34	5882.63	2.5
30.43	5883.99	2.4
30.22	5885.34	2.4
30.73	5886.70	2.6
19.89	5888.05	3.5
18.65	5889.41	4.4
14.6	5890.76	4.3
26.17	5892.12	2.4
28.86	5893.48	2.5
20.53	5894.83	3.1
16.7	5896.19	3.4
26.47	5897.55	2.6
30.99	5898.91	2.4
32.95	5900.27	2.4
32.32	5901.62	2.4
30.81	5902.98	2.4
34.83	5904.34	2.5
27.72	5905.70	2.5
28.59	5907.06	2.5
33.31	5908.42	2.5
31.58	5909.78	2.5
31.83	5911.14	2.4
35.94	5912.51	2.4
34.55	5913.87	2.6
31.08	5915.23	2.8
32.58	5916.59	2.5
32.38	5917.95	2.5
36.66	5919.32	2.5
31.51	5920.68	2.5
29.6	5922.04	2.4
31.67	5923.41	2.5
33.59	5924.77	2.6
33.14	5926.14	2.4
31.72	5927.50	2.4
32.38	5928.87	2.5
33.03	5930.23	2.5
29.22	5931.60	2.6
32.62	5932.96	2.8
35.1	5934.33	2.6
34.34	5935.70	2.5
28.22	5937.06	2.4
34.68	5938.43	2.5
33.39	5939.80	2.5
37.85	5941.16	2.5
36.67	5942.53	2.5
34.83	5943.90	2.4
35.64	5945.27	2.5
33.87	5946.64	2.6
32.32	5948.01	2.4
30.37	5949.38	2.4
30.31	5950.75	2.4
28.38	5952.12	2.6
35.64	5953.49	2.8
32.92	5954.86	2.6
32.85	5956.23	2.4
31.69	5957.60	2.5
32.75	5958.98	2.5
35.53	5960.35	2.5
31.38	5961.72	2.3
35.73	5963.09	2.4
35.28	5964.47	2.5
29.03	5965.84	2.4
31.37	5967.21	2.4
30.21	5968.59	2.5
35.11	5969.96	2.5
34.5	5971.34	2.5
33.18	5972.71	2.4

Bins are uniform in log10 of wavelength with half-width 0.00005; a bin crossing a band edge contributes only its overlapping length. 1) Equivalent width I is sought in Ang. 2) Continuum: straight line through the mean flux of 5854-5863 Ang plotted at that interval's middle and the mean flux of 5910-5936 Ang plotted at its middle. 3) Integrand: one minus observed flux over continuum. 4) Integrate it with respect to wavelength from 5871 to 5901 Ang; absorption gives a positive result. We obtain 4.0 Ang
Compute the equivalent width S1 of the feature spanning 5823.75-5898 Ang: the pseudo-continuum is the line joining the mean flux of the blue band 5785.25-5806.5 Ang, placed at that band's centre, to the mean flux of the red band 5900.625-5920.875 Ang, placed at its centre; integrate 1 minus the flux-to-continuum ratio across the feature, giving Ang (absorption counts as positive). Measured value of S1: 3.2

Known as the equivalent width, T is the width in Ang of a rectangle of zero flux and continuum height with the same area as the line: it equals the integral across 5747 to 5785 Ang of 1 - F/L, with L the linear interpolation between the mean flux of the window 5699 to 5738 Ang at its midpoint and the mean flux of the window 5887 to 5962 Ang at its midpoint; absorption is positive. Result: -2.06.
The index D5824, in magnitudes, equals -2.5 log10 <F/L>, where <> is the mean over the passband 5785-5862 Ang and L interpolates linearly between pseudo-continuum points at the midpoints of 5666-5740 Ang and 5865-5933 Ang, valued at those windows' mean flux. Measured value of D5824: -0.08 mag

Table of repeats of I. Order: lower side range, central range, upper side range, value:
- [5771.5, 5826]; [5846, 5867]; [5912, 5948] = 0.56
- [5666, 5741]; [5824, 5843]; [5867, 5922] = -1.88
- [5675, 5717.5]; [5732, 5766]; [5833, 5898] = -2.94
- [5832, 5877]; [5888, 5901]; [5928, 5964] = 3.57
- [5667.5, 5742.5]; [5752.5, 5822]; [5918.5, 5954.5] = -2.59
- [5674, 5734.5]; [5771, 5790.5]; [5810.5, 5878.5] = -1.01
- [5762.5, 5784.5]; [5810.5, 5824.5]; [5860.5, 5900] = -0.95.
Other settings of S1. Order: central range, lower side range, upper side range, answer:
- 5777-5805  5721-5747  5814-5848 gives 0.3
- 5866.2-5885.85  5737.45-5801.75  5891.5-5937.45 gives -0.3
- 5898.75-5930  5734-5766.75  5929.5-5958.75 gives 0.6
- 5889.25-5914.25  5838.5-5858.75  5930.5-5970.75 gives 3.5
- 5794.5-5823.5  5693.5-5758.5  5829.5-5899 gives -2.5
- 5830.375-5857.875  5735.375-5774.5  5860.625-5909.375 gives -2.0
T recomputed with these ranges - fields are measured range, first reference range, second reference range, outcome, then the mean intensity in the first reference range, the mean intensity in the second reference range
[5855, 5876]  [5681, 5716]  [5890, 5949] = -0.68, 30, 31.3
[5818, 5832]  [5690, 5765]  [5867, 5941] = -1.05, 31.5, 30.6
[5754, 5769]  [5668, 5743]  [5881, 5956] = -0.53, 30.8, 30.9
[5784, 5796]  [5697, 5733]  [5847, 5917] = -0.71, 30.5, 30.5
